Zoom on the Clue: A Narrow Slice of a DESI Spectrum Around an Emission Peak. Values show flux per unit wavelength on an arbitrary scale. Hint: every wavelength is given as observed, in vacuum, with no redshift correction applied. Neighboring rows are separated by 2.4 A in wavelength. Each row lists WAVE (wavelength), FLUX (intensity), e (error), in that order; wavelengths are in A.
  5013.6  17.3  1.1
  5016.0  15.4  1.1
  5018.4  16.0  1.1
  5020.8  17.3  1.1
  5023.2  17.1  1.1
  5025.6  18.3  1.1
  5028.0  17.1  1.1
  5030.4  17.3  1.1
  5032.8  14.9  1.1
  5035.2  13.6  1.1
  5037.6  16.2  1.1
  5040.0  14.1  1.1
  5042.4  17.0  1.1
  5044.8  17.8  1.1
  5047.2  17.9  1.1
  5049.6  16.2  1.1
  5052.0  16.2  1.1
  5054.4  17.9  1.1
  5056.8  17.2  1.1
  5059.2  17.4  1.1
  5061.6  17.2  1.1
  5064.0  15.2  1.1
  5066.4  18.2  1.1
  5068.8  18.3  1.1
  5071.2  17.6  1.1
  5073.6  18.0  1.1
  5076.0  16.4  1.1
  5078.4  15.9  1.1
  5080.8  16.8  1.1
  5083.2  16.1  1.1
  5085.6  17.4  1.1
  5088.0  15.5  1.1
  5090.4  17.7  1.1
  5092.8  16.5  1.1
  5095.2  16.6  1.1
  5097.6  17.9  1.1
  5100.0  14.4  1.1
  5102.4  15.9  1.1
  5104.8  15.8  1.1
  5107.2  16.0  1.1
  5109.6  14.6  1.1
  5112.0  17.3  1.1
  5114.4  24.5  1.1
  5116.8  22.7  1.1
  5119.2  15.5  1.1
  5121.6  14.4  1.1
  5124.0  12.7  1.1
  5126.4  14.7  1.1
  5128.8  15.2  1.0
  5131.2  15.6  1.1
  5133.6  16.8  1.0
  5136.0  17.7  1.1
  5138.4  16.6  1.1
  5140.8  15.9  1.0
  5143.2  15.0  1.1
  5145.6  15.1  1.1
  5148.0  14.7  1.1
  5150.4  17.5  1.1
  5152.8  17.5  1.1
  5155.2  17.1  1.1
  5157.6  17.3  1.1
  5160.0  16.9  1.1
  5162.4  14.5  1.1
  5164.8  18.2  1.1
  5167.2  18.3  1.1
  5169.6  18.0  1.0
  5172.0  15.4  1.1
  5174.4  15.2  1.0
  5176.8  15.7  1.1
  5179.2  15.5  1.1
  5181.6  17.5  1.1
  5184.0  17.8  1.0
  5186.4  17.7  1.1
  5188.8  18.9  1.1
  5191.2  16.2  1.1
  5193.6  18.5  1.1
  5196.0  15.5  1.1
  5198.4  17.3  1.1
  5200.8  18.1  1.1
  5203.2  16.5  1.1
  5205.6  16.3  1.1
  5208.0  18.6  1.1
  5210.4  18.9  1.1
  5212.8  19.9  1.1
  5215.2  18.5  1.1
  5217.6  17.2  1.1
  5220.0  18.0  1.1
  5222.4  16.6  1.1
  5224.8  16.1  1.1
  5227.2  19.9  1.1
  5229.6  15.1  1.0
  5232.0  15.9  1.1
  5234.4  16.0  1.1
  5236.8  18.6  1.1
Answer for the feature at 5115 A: H-beta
